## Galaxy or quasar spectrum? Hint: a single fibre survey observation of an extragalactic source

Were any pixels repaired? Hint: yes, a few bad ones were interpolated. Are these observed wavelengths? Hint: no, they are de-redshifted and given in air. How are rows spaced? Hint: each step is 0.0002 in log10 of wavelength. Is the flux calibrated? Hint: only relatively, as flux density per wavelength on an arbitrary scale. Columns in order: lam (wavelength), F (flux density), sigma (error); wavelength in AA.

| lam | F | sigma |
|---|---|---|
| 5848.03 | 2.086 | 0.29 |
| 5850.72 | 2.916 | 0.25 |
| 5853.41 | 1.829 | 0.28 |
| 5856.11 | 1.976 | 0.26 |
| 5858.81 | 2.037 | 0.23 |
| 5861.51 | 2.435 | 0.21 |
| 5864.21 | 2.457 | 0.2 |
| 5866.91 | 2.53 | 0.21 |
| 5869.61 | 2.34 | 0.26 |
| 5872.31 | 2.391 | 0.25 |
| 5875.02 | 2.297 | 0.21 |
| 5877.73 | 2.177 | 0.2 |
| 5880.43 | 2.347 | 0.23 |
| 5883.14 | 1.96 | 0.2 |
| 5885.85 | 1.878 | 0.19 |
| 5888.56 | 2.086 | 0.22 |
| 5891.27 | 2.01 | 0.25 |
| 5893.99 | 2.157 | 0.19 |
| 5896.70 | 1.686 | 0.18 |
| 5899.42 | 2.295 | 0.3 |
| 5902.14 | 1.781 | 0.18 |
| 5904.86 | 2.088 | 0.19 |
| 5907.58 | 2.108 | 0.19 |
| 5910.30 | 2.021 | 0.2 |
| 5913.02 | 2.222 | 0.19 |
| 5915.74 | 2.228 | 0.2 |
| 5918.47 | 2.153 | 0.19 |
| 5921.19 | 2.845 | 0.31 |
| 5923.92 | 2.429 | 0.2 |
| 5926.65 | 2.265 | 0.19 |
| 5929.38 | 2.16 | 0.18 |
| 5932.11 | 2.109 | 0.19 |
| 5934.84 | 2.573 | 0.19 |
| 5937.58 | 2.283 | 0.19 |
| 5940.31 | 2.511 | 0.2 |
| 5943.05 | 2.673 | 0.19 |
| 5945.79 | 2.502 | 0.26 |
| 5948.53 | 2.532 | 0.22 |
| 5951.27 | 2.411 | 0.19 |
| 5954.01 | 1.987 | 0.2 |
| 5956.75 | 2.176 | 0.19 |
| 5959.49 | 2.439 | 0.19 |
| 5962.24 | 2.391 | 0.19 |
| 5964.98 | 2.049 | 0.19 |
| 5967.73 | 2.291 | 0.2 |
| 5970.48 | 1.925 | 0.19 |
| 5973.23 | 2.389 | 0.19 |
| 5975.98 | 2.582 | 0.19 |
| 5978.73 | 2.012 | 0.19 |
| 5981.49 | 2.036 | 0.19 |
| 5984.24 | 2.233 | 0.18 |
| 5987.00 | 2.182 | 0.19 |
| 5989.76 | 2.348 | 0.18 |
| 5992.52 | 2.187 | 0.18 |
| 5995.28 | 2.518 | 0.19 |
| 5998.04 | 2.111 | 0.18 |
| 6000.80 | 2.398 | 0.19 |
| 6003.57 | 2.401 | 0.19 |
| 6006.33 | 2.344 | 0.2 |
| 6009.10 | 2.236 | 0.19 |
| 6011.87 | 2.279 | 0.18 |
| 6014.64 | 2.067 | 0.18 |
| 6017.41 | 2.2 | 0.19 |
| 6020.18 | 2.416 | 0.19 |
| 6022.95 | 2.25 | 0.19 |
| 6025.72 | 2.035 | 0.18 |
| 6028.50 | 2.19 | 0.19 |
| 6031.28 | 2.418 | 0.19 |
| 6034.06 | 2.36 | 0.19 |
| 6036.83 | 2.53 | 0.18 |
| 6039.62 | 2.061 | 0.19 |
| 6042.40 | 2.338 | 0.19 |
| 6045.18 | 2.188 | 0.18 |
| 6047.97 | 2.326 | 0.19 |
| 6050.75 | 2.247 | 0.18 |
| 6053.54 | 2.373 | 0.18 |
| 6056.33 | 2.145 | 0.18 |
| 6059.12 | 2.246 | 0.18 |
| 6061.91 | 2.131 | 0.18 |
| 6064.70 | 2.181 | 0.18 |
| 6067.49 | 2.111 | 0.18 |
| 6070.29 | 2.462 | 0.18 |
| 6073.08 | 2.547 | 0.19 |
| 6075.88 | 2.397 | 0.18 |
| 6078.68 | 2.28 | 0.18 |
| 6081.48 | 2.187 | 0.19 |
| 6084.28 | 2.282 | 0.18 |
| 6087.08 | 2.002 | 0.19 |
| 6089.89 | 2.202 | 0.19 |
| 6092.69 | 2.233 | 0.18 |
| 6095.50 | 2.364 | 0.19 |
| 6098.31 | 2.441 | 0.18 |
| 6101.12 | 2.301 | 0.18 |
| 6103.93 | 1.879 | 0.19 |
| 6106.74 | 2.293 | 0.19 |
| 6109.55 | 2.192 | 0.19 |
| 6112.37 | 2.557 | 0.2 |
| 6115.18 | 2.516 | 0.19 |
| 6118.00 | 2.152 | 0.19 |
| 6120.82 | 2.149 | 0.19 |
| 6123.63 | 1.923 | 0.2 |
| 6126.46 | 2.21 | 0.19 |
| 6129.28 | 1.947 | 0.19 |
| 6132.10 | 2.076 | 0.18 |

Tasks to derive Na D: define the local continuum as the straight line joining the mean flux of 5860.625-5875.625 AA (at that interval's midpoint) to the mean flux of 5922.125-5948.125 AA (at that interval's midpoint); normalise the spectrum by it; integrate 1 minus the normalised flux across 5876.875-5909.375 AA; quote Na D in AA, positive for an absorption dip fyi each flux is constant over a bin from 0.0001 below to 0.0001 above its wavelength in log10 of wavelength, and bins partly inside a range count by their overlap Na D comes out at 4.9 AA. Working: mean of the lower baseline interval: 2.41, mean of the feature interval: 2.05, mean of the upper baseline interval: 2.4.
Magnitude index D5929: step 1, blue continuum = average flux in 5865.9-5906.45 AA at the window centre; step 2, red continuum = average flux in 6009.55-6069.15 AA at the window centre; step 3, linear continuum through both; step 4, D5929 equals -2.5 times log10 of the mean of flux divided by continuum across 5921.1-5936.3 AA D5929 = -0.094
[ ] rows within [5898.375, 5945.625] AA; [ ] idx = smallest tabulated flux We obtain 1.781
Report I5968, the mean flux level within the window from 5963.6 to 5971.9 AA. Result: 2.09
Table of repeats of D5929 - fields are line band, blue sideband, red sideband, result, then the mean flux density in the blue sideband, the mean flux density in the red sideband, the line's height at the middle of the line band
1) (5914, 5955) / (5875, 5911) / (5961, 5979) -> -0.11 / 2.06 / 2.25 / 2.16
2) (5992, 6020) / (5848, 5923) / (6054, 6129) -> -0.03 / 2.19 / 2.24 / 2.22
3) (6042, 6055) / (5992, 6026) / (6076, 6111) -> -0.02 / 2.27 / 2.23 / 2.25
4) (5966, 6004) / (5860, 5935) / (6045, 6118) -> -0.01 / 2.21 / 2.27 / 2.24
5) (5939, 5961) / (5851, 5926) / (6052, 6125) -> -0.09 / 2.19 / 2.25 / 2.21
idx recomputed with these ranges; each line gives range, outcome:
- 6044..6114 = 1.879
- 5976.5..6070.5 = 2.012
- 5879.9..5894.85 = 1.878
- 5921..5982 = 1.925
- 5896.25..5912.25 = 1.686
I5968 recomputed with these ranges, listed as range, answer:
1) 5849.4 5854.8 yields 2.37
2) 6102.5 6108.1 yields 2.09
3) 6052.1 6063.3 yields 2.22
